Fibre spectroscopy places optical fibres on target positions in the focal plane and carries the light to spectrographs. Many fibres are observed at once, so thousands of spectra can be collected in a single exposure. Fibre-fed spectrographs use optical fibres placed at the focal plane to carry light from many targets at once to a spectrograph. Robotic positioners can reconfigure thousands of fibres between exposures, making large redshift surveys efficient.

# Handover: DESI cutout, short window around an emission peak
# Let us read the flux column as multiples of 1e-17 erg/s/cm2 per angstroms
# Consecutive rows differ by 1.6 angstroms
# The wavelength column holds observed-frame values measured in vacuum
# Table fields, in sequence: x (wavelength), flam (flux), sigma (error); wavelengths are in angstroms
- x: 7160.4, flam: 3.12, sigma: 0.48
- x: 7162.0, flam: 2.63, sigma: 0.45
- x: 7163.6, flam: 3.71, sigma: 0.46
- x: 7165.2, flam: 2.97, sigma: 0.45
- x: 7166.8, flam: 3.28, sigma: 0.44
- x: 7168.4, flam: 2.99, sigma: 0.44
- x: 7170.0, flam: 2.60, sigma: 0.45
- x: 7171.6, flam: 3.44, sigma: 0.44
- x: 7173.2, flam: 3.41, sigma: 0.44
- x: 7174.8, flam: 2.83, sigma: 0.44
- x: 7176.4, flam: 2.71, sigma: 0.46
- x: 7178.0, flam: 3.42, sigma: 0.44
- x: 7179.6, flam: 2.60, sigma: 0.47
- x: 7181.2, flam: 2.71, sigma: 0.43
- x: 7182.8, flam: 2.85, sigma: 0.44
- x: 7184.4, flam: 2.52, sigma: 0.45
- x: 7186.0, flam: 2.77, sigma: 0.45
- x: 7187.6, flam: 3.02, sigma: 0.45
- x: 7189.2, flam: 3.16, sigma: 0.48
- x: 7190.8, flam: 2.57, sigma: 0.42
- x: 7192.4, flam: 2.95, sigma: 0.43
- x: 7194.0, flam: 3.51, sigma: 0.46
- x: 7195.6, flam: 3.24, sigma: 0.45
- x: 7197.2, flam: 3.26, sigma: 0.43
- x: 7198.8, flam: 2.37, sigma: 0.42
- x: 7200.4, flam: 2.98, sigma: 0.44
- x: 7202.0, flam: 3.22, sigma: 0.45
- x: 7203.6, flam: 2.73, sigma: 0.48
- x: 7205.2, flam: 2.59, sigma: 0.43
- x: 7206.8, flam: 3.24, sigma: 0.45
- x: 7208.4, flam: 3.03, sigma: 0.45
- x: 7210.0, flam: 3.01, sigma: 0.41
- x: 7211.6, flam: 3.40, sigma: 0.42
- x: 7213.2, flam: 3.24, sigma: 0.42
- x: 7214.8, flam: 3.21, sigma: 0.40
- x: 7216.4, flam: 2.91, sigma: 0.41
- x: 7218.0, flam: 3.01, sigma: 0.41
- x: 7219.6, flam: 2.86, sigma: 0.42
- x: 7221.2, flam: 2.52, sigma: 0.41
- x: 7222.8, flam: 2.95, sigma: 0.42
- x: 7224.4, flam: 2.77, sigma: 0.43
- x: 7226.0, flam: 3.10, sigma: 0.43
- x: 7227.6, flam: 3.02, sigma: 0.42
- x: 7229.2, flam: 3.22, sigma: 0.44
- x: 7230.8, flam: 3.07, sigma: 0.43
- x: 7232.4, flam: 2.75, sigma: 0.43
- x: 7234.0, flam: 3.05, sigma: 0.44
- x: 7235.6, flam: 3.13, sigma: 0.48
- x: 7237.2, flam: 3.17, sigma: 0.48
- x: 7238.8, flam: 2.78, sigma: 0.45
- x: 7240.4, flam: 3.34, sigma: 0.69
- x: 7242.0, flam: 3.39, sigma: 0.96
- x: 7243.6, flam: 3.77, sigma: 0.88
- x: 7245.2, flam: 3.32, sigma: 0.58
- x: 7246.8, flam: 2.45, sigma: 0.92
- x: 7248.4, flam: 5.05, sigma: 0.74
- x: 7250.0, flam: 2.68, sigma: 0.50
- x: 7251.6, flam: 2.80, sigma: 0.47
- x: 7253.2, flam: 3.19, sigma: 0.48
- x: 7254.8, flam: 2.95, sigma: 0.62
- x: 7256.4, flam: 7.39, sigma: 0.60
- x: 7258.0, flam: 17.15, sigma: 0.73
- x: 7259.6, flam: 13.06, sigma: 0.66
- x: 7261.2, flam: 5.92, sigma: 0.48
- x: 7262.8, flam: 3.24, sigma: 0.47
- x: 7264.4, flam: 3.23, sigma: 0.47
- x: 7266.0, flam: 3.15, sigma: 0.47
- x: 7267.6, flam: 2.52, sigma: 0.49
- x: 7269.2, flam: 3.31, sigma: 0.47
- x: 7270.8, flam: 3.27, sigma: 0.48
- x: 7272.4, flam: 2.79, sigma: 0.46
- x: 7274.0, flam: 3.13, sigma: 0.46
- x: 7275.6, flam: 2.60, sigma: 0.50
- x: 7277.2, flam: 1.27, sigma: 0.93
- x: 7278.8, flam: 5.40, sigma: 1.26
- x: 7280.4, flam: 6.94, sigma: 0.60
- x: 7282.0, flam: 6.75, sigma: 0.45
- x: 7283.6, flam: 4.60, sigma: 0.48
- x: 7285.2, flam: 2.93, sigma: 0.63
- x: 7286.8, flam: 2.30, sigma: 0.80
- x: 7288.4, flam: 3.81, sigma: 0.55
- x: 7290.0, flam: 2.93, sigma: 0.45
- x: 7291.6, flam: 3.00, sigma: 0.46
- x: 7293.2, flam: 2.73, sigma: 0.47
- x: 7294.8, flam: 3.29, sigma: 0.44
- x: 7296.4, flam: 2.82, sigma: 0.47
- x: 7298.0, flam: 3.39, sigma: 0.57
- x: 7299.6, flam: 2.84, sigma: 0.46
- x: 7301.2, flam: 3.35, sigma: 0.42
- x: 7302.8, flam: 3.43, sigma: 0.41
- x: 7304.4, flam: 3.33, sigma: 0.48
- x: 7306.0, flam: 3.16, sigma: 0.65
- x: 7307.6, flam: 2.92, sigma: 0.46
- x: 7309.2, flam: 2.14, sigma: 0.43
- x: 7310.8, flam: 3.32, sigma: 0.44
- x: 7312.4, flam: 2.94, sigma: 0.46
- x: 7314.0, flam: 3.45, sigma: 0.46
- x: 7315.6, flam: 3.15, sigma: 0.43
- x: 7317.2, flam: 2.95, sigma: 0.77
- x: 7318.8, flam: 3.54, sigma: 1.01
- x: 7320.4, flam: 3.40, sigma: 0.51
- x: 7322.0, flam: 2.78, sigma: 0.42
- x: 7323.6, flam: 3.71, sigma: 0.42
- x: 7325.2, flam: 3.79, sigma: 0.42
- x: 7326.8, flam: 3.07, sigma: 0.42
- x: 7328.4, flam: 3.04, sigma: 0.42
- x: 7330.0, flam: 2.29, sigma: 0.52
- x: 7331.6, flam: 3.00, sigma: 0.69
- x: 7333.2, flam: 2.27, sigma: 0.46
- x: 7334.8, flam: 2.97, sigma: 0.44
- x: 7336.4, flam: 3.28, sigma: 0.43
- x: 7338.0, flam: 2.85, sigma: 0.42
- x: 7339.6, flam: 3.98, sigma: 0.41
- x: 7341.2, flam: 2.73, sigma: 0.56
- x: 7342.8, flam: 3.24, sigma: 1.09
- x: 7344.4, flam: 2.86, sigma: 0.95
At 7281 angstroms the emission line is [N II] 6583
